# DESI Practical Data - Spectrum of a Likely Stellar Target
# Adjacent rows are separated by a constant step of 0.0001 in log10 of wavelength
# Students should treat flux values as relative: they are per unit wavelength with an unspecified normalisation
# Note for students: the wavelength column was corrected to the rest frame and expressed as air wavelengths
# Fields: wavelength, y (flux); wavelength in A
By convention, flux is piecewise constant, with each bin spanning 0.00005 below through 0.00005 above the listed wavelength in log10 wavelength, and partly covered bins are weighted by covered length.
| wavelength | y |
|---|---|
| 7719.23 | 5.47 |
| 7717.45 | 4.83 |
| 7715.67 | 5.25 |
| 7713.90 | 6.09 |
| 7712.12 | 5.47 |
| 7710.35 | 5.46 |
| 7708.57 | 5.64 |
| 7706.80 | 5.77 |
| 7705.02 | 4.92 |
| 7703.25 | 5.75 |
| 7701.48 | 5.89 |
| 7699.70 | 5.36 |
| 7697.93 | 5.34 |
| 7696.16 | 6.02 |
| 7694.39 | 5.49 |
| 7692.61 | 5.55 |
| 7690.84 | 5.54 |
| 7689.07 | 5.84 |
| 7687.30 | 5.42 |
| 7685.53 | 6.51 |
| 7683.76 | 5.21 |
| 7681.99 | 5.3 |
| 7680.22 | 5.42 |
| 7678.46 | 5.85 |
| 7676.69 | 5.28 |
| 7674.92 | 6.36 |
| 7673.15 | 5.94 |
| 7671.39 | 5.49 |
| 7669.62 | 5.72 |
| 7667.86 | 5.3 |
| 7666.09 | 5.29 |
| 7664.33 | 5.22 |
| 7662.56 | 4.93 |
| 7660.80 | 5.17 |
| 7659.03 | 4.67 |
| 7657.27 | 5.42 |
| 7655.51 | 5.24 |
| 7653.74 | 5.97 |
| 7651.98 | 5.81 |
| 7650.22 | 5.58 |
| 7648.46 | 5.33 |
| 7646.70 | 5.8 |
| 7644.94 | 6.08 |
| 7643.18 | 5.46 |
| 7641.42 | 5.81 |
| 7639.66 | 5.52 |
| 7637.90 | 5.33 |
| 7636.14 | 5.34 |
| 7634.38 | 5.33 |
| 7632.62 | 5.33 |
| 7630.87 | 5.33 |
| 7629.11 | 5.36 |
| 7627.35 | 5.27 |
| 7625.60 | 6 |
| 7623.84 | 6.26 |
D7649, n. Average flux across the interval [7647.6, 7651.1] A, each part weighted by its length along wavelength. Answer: 5.46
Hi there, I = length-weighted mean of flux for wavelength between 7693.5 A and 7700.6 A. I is 5.55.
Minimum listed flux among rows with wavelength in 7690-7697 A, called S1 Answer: 5.49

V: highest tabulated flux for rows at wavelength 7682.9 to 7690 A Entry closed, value 6.51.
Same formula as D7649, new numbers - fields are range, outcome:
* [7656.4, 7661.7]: 5.09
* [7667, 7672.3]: 5.52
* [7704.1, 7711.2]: 5.45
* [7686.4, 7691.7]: 5.6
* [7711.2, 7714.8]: 5.79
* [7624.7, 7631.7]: 5.49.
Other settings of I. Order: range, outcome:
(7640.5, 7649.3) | 5.7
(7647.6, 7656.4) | 5.59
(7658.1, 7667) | 5.06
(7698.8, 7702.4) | 5.62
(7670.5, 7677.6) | 5.76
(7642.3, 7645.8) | 5.77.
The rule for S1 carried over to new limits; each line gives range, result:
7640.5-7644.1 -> 5.46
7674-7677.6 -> 5.28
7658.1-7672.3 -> 4.67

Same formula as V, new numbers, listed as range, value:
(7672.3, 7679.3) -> 6.36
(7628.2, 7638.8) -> 5.36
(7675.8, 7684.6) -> 5.85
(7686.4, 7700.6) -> 6.02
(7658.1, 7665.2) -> 5.22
